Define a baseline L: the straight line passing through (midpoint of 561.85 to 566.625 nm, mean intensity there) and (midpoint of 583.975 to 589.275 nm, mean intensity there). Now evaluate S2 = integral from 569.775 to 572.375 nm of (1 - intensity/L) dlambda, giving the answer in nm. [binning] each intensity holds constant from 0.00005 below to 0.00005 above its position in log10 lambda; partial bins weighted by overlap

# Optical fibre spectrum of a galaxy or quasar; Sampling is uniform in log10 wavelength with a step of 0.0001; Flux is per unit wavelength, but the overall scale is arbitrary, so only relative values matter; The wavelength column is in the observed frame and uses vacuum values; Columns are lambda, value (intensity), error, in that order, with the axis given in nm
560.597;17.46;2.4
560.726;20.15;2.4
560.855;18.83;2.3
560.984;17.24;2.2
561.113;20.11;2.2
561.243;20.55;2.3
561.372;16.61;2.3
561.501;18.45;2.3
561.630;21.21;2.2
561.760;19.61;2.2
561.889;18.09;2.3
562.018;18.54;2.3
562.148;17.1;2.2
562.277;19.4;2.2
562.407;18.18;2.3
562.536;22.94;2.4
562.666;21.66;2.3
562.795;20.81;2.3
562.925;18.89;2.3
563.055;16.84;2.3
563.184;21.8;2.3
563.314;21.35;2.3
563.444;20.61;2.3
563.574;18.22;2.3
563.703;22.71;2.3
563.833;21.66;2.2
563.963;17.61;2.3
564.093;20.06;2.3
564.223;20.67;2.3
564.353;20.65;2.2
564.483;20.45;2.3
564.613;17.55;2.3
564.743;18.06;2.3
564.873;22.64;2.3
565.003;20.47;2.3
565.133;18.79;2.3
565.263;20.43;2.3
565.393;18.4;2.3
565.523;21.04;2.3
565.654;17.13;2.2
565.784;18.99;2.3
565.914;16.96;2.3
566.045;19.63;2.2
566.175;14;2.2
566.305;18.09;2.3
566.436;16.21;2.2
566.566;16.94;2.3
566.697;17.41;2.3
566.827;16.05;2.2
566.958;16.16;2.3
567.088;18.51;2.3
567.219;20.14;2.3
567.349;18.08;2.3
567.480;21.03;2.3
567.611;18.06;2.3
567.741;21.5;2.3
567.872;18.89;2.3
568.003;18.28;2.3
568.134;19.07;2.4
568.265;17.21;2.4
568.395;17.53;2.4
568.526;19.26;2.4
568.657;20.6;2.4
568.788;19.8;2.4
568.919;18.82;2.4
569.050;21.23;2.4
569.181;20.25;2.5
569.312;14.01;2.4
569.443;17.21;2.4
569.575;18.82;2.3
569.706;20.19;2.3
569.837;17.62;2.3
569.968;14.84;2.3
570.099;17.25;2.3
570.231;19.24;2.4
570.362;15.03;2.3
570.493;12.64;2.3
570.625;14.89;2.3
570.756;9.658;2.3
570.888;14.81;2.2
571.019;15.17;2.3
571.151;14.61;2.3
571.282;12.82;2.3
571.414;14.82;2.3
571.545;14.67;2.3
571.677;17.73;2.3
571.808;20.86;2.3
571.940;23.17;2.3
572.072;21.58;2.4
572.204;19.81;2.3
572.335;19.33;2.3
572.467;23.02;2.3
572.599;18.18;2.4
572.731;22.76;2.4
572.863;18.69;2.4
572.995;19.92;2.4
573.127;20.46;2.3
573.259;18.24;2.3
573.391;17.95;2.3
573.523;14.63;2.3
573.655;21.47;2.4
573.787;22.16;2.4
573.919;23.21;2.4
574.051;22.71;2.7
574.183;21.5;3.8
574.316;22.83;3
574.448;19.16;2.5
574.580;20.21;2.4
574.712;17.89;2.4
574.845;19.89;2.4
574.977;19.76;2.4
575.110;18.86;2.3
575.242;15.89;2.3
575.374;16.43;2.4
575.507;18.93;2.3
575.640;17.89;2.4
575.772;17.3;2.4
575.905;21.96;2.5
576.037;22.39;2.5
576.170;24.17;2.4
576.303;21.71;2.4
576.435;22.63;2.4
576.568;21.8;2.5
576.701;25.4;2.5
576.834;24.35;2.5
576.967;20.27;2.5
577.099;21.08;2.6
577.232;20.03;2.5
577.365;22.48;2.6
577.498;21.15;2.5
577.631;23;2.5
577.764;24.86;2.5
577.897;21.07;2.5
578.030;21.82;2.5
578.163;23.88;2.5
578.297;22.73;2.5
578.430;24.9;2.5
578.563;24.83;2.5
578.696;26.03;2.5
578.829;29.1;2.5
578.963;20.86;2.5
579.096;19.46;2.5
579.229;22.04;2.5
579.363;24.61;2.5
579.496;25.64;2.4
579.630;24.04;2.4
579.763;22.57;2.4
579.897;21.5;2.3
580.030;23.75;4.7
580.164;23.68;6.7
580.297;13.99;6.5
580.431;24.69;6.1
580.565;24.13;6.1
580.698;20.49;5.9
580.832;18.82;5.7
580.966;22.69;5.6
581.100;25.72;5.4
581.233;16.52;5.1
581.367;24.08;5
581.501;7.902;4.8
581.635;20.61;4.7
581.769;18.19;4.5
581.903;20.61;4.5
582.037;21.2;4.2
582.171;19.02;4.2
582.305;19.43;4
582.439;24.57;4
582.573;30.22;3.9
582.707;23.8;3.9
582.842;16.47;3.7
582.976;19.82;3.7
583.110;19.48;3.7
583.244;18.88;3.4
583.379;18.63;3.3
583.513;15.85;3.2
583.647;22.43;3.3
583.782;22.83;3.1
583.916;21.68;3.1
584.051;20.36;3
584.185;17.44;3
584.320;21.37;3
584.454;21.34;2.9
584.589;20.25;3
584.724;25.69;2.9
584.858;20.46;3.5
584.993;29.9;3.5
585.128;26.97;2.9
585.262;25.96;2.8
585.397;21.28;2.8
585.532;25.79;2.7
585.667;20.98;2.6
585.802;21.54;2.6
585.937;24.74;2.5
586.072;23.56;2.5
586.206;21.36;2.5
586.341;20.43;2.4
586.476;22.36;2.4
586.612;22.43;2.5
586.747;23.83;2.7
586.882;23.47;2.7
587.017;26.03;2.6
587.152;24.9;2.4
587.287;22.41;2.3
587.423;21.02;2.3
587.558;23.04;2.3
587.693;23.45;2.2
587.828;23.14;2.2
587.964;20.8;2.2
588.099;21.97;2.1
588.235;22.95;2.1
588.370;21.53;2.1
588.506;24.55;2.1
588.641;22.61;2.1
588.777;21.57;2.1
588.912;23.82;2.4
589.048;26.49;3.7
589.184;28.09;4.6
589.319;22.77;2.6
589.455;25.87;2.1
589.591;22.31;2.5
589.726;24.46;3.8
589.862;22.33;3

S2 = 0.503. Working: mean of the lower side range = 19.3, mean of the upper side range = 23.1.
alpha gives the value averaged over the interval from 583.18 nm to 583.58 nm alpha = 17.8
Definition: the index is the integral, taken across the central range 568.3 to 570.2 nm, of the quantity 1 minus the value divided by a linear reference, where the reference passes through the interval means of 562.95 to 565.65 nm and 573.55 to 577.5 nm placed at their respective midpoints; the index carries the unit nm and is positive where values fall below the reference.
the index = 0.18 nm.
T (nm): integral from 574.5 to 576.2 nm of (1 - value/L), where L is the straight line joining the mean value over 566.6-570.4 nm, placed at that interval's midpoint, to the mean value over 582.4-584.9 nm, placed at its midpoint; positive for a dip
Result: 0.03 nm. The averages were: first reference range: 18.4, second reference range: 21.1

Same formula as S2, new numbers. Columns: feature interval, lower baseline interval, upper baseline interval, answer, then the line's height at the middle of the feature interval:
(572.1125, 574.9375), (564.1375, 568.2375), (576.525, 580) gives 0.15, 21.4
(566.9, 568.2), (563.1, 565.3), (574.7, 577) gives 0.08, 20.3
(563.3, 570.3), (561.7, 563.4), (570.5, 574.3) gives 0.13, 19.1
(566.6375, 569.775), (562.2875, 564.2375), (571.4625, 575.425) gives 0.21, 20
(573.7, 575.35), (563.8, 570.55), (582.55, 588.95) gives -0.02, 20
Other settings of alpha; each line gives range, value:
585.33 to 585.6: 23.5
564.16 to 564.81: 19.5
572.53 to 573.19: 20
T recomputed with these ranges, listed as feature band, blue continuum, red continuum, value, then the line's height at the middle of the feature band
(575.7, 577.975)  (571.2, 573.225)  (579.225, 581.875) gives -0.199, 20.3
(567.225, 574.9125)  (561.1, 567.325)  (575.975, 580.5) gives 0.875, 20.9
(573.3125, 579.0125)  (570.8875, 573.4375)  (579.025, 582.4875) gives -0.477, 19.7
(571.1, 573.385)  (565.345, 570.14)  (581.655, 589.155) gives 0.050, 19.3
